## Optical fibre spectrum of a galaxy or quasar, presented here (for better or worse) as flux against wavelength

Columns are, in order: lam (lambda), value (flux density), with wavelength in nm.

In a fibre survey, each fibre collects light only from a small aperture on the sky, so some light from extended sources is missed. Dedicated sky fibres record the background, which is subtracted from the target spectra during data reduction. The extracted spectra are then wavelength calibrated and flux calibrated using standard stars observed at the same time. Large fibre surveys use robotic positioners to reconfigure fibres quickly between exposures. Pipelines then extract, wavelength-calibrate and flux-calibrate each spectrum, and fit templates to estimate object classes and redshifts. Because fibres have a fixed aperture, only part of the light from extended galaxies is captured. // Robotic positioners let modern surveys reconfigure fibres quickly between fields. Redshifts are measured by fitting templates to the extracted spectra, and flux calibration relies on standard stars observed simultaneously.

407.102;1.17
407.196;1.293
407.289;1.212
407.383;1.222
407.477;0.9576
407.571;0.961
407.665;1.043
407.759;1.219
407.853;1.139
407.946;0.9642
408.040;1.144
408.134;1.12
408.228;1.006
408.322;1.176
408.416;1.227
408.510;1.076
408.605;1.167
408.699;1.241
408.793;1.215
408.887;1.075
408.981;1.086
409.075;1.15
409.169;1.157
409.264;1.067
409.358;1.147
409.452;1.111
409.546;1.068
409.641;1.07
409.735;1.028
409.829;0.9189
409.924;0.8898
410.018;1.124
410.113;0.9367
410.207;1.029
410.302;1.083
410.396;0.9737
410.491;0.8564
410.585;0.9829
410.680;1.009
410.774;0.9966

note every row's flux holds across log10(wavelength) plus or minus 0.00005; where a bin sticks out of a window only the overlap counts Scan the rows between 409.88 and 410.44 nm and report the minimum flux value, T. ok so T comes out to 0.8898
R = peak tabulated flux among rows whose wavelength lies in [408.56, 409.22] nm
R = 1.241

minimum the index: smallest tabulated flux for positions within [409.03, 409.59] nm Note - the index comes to 1.067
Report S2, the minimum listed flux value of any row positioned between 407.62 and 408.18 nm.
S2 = 0.9642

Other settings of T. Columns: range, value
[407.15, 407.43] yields 1.212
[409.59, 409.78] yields 1.028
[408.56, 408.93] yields 1.075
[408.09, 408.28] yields 1.006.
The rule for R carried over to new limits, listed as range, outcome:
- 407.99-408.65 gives 1.227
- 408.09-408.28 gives 1.12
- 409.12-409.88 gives 1.157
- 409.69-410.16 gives 1.124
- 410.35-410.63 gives 0.9829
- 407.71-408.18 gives 1.219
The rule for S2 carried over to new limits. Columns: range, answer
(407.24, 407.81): 0.9576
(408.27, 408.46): 1.176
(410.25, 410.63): 0.8564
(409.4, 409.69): 1.068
